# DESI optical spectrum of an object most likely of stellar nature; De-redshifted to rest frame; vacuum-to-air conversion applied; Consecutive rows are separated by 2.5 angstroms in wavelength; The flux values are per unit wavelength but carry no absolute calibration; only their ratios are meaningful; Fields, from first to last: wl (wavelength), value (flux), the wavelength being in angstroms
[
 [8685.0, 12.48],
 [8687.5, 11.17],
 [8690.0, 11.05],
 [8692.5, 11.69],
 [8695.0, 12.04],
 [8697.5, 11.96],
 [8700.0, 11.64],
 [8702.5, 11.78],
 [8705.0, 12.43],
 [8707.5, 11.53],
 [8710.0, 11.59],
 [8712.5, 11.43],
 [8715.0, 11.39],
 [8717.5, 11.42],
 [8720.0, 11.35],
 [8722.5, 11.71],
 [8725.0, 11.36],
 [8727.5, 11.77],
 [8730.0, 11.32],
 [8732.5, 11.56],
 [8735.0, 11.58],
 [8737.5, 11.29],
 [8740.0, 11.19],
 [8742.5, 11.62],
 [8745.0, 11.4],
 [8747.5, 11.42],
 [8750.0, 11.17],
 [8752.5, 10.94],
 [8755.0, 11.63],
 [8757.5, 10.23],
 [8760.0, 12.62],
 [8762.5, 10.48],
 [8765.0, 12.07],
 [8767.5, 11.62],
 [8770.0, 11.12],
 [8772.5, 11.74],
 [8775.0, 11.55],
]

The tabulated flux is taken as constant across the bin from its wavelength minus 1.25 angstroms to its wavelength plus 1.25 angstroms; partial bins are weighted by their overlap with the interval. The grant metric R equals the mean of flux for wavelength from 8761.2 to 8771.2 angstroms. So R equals 11.3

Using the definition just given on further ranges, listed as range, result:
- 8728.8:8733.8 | 11.4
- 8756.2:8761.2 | 11.4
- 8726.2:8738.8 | 11.5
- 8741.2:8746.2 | 11.5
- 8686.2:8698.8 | 11.6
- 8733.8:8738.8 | 11.4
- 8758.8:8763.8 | 11.5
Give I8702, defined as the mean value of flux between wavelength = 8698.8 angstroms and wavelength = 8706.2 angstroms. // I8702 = 11.9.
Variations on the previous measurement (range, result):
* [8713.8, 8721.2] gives 11.4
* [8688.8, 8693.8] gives 11.4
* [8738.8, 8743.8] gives 11.4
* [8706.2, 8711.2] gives 11.6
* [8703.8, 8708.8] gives 12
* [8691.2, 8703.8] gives 11.8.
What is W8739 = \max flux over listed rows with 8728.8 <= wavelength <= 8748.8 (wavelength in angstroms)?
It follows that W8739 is 11.62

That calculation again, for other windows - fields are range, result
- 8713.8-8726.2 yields 11.71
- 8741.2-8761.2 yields 12.62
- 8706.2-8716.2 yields 11.59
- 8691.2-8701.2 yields 12.04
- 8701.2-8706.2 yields 12.43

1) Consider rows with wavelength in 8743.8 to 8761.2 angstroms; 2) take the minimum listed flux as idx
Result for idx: 10.23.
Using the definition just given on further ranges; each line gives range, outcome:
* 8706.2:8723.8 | 11.35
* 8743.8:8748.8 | 11.4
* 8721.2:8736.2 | 11.32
